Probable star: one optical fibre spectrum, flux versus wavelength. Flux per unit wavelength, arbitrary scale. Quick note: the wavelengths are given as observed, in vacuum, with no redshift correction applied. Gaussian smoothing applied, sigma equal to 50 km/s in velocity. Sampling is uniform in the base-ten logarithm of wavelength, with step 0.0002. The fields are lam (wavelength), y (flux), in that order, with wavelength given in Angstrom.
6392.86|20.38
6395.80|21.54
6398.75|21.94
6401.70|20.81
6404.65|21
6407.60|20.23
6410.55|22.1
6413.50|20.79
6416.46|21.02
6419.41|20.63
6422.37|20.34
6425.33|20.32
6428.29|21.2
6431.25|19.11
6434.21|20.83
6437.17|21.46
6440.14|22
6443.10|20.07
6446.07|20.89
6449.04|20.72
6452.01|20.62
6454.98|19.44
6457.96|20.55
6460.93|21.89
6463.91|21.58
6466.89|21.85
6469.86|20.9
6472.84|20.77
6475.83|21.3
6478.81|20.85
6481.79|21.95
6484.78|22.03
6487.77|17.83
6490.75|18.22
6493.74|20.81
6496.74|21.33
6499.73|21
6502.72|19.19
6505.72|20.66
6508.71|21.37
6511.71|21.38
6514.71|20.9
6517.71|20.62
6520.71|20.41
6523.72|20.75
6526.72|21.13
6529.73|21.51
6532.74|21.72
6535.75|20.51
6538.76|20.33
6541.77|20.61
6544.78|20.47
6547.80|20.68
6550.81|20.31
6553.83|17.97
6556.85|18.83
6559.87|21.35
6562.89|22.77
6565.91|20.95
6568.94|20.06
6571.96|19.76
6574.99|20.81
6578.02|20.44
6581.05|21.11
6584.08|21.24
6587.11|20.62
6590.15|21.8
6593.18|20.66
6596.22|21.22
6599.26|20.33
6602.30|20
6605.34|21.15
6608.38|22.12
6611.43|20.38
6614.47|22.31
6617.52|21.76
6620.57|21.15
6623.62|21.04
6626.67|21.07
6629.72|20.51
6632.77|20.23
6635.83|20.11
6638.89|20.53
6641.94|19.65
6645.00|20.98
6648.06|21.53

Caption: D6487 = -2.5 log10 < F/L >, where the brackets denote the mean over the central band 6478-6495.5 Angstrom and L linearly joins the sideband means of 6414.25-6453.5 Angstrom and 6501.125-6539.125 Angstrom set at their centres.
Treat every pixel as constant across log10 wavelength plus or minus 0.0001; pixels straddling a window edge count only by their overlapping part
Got 0.027 mag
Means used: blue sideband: 20.7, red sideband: 20.8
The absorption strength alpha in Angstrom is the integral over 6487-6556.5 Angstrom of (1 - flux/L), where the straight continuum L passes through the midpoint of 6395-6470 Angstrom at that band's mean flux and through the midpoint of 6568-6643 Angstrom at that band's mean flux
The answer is 1.5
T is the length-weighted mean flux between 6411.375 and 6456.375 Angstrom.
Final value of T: 20.7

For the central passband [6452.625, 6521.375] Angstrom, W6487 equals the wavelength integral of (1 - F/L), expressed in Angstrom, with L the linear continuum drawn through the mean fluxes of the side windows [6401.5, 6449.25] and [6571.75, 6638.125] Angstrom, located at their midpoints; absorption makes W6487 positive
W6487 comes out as 0.35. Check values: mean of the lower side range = 20.8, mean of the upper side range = 20.9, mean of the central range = 20.7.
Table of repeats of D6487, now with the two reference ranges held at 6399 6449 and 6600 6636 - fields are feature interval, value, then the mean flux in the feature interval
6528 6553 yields 0.01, 20.7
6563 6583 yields 0.01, 20.7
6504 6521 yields 0.00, 20.9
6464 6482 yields -0.02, 21.3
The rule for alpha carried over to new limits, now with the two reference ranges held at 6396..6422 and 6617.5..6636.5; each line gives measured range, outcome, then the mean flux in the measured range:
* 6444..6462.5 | 0.3 Angstrom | 20.7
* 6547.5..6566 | 0.5 Angstrom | 20.4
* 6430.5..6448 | 0.2 Angstrom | 20.8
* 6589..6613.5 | -0.2 Angstrom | 21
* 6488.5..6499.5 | 0.5 Angstrom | 20.1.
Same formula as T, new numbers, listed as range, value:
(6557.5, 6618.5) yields 21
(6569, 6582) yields 20.5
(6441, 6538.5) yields 20.8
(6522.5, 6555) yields 20.6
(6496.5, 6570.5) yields 20.7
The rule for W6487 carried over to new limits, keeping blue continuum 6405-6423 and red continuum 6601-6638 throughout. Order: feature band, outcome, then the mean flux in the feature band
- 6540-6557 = 0.9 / 19.9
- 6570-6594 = 0.2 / 20.8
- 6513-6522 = 0.1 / 20.7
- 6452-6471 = -0.1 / 21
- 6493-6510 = 0.2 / 20.7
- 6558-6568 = -0.3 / 21.5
